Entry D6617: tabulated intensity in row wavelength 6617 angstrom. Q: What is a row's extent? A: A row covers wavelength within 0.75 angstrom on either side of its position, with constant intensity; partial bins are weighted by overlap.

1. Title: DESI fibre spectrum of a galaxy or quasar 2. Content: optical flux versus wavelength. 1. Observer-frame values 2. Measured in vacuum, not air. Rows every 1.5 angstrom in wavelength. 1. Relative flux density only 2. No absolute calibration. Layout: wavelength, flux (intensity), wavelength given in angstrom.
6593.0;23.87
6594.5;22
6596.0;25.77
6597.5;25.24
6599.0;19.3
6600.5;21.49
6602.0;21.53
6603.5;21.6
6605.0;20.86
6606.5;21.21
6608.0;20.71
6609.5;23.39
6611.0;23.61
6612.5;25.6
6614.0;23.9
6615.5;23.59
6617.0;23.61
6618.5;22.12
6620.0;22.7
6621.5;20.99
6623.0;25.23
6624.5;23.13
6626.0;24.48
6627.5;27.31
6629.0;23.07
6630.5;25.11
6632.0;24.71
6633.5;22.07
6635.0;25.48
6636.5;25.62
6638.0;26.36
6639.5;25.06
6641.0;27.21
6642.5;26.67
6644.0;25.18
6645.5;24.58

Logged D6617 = 23.61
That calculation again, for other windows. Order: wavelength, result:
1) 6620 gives 22.7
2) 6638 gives 26.36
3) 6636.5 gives 25.62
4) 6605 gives 20.86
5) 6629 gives 23.07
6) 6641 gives 27.21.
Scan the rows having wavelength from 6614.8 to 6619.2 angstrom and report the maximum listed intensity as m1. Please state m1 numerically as 23.61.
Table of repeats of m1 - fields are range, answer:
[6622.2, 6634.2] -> 27.31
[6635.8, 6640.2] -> 26.36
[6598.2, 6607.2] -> 21.6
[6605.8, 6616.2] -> 25.6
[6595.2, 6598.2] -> 25.77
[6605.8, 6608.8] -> 21.21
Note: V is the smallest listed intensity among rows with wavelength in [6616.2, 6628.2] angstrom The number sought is 20.99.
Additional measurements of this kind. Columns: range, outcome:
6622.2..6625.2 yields 23.13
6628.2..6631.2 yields 23.07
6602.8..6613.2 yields 20.71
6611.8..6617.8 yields 23.59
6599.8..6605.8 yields 20.86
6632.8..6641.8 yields 22.07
